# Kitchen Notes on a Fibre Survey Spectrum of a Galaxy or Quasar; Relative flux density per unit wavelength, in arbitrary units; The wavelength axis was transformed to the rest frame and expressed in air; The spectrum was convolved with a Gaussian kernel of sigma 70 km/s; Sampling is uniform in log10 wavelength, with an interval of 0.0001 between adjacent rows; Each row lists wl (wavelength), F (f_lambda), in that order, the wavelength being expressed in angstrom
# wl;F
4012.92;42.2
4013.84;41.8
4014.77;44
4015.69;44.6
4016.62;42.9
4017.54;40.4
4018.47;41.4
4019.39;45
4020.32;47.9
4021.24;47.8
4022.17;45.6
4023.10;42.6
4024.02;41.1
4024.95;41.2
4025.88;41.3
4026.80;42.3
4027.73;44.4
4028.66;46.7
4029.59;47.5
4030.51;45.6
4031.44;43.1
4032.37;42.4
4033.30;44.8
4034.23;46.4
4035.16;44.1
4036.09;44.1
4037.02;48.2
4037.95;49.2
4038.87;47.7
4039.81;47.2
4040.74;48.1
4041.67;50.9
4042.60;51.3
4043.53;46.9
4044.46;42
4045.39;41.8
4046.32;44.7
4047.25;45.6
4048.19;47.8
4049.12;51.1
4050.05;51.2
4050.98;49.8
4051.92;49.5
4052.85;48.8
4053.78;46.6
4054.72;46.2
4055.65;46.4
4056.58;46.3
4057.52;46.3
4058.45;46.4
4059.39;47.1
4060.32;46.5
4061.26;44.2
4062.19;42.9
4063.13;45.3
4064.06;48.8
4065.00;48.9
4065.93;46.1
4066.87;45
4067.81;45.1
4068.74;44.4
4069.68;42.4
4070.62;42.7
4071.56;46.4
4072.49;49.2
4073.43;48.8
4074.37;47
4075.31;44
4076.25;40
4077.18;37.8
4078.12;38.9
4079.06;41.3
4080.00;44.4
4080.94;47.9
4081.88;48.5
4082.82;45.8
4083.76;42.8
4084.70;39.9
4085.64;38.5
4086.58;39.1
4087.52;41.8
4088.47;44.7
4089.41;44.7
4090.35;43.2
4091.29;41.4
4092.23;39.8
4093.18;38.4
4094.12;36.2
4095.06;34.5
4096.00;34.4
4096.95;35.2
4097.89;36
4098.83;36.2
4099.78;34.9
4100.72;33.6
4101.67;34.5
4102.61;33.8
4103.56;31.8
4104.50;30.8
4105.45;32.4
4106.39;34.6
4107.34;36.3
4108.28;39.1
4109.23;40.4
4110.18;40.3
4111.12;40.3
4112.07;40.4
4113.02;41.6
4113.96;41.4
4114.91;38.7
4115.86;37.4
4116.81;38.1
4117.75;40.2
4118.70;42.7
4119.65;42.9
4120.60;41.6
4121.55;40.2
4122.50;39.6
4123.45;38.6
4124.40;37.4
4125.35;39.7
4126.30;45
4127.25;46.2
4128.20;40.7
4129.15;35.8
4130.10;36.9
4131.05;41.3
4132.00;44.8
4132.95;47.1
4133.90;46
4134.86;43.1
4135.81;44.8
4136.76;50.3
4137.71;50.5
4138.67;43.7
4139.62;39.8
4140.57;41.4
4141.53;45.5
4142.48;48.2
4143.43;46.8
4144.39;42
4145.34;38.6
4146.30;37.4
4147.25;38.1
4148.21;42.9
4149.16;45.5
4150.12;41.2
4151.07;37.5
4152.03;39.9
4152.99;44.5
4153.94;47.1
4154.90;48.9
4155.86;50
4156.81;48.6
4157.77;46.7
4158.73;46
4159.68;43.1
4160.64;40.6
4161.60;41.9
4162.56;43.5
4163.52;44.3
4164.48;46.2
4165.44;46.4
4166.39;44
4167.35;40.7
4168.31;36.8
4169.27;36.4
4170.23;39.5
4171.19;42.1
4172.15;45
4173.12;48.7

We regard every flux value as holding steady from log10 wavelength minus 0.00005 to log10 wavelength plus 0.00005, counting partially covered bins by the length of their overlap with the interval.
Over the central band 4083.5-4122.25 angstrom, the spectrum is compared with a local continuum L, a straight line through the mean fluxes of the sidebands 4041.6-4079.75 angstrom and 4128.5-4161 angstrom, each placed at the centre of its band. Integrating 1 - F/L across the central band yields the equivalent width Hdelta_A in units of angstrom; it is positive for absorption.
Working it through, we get 5.5 angstrom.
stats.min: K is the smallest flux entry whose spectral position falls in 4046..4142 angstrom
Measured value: 30.8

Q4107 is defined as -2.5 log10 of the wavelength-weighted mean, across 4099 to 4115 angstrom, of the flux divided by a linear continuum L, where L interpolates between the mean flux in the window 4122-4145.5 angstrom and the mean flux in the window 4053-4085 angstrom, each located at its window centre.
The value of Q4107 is 0.19 mag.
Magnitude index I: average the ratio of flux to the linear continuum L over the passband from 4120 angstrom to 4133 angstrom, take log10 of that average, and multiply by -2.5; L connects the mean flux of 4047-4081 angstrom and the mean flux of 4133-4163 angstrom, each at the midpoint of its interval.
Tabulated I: 0.09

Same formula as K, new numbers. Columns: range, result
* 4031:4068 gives 41.8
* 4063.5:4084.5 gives 37.8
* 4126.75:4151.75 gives 35.8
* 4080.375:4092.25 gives 38.5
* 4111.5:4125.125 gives 37.4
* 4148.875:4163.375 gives 37.5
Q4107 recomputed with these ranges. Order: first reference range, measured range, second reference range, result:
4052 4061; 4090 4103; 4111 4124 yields 0.16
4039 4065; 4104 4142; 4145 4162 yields 0.09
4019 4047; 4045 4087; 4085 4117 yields -0.09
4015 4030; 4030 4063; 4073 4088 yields -0.08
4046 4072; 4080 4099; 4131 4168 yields 0.13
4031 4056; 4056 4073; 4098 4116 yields -0.06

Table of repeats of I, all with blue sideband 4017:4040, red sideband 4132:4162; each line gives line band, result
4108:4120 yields 0.104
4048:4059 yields -0.081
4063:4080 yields -0.002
